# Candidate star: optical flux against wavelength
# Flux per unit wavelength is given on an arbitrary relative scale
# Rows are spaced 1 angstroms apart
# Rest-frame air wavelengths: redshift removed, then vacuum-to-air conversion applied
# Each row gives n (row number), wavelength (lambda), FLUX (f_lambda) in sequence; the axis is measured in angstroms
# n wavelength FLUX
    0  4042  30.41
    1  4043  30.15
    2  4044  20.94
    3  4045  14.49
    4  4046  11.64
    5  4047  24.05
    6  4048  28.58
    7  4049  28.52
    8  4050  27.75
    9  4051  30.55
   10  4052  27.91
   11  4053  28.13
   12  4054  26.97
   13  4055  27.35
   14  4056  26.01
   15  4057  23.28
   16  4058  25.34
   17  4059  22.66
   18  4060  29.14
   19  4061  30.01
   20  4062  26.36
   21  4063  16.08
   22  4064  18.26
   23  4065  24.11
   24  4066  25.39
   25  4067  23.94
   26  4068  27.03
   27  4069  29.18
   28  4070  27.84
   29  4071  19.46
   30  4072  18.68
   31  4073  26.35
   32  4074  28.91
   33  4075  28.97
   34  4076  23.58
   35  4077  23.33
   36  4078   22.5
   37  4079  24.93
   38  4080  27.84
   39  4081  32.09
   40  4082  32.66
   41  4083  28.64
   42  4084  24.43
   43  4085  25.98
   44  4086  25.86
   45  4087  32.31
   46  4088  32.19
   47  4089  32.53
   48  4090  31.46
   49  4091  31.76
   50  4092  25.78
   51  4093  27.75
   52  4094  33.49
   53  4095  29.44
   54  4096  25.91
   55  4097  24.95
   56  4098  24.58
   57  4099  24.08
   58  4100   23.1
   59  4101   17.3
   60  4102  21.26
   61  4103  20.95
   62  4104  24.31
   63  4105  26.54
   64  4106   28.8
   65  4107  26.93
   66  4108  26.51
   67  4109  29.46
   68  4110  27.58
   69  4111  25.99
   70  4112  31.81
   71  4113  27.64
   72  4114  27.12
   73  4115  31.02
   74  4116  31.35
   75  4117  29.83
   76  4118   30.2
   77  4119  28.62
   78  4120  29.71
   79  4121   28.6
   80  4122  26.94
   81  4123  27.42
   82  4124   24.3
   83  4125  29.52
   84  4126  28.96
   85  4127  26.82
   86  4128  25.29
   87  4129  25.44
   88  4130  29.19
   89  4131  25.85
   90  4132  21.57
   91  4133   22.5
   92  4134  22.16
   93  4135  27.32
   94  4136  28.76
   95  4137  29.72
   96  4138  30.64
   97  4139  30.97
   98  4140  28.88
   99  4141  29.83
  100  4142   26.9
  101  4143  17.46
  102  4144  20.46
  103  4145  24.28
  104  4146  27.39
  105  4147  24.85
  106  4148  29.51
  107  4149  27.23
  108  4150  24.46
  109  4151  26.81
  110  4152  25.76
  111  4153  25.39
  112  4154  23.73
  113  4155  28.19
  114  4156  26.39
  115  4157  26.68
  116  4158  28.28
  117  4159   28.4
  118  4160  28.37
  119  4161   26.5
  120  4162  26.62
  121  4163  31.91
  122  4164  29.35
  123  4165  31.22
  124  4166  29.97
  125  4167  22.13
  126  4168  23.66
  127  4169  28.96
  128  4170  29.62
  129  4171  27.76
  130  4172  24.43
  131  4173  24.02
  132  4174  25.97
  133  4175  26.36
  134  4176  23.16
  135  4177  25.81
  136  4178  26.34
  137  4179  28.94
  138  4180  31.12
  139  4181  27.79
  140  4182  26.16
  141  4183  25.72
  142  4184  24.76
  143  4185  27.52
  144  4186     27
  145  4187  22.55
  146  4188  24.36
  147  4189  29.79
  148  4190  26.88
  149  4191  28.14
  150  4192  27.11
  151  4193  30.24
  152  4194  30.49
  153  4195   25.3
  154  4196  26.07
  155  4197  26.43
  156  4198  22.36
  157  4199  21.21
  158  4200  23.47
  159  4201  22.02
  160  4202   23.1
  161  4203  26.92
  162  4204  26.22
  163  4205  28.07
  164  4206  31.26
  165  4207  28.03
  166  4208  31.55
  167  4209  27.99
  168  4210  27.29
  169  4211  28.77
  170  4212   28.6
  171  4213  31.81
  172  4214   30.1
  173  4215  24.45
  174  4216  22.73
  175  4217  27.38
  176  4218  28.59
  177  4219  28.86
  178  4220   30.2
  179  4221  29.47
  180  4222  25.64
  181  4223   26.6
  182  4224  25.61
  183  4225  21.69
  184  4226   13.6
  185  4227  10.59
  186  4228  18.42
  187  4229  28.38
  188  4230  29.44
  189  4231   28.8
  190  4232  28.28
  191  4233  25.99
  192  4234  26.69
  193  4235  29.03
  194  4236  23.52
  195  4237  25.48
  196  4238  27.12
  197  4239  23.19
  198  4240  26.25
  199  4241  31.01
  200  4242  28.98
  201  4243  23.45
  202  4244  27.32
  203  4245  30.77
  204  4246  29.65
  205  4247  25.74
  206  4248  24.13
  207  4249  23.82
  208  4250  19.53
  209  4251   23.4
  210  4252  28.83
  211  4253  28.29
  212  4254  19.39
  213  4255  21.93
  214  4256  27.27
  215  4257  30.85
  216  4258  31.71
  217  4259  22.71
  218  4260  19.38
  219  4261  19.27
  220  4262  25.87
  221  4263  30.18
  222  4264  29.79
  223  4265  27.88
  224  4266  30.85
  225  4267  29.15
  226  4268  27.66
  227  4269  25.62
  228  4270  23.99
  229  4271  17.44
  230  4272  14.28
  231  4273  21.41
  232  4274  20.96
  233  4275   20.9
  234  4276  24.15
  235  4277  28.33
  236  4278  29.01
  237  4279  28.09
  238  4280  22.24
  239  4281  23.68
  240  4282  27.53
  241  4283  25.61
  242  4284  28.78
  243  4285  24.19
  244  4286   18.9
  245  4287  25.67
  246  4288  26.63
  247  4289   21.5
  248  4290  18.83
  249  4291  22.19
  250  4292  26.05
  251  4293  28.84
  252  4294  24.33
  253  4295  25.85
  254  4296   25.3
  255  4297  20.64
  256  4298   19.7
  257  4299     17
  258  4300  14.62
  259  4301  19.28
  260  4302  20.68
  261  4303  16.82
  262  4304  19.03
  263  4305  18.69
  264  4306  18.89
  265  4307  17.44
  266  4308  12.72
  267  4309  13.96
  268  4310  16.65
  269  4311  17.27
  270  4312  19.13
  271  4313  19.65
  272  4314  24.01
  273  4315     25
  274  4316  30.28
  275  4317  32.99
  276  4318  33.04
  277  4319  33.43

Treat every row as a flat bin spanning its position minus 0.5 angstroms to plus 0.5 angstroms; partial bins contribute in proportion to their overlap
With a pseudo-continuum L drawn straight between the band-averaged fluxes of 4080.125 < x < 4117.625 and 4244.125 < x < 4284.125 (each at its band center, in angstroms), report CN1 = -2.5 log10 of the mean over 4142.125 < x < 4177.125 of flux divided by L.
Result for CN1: 0.018 mag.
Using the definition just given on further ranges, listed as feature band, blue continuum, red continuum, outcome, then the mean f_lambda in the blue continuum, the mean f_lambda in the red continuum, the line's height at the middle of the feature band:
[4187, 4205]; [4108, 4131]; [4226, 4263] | 0.024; 28.2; 25.3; 26.4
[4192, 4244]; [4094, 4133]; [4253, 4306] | -0.061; 26.7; 23.7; 24.8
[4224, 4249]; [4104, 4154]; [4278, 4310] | -0.075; 27.1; 21.8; 23.6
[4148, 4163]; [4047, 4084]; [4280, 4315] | -0.117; 26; 21.2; 24.2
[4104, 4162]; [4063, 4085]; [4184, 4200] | -0.053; 25.4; 26.2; 25.8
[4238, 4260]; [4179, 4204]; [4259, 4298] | -0.041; 26.2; 24.4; 25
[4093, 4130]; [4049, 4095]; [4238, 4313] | -0.035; 26.8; 23.5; 26.2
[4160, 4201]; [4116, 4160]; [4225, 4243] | -0.028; 26.8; 24.9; 26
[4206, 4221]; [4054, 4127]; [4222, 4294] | -0.122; 26.7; 25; 25.4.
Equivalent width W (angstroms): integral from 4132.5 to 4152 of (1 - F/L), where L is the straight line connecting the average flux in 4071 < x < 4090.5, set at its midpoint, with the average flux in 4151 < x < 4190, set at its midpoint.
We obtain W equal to 0.5 angstroms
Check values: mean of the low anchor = 27.3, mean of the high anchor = 26.9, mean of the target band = 26.3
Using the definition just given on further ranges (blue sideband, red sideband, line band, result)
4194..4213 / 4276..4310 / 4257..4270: -1.73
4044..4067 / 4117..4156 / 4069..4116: -2.56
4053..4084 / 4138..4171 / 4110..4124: -1.26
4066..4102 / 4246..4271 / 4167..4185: -0.18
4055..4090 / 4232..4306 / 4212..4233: -0.67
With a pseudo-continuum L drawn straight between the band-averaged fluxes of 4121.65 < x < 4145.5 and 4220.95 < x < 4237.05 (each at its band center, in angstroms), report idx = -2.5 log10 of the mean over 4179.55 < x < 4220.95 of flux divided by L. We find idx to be -0.088 mag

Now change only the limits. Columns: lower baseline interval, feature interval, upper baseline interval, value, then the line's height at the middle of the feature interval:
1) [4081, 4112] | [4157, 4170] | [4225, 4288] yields -0.065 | 26.3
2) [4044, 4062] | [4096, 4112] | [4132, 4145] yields 0.029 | 25.8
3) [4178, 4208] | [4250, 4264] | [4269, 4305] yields -0.061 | 23.9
